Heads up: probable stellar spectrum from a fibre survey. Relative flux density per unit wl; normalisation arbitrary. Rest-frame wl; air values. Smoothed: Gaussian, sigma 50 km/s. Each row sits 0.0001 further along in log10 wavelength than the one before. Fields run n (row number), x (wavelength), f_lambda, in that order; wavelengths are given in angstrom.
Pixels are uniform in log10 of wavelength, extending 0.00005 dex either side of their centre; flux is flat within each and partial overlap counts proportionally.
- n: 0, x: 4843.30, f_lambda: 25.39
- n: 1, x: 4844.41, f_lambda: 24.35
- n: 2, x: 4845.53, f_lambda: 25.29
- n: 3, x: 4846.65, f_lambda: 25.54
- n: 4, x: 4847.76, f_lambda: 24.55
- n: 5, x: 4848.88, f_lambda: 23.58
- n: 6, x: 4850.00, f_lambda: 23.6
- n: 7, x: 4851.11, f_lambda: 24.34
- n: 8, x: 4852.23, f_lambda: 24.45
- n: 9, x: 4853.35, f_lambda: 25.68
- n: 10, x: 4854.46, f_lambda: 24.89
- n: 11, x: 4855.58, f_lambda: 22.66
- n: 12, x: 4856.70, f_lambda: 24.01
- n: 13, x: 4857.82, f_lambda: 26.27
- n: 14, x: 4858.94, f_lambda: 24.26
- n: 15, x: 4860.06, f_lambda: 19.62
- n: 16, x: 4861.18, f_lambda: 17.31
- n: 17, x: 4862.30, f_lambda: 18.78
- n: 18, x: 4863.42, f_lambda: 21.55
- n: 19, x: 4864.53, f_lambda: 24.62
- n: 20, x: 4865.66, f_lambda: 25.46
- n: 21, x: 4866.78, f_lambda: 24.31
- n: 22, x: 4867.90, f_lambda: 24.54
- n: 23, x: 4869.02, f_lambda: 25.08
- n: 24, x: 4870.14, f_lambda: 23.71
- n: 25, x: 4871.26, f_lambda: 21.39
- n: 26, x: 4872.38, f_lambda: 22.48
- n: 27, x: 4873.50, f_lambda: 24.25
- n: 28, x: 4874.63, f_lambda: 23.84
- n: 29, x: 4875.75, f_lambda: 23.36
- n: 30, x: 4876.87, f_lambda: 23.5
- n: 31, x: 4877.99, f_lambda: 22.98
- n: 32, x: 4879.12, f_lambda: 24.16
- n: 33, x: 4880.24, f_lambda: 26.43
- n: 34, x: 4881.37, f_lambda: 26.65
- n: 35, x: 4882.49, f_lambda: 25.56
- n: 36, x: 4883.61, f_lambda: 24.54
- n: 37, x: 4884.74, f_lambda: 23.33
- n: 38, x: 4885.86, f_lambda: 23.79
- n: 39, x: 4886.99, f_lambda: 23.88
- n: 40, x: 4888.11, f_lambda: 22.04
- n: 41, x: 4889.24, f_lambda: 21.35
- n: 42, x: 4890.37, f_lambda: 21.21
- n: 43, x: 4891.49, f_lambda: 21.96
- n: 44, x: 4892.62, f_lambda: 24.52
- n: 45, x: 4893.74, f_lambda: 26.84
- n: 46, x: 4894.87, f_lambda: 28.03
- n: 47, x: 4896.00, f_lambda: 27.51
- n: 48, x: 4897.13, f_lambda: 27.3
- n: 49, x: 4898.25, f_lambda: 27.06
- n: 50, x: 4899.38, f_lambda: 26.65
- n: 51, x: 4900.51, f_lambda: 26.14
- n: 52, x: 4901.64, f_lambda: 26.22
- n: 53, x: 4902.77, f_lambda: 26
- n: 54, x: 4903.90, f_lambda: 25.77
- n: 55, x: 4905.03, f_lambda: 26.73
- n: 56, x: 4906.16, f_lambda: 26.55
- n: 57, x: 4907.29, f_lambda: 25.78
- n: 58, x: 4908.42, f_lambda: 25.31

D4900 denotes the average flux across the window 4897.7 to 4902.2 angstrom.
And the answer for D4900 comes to 26.5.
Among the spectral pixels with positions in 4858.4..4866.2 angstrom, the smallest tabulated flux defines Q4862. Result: 17.31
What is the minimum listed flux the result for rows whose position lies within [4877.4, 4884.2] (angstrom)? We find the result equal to 22.98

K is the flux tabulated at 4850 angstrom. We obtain 23.6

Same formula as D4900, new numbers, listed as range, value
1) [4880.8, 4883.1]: 26.1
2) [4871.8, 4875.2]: 23.5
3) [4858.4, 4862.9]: 20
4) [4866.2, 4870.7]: 24.4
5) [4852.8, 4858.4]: 24.7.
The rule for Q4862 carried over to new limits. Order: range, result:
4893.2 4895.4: 26.84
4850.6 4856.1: 22.66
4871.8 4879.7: 22.48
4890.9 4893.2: 21.96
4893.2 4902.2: 26.14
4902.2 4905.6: 25.77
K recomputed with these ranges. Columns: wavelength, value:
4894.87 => 28.03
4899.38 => 26.65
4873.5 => 24.25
